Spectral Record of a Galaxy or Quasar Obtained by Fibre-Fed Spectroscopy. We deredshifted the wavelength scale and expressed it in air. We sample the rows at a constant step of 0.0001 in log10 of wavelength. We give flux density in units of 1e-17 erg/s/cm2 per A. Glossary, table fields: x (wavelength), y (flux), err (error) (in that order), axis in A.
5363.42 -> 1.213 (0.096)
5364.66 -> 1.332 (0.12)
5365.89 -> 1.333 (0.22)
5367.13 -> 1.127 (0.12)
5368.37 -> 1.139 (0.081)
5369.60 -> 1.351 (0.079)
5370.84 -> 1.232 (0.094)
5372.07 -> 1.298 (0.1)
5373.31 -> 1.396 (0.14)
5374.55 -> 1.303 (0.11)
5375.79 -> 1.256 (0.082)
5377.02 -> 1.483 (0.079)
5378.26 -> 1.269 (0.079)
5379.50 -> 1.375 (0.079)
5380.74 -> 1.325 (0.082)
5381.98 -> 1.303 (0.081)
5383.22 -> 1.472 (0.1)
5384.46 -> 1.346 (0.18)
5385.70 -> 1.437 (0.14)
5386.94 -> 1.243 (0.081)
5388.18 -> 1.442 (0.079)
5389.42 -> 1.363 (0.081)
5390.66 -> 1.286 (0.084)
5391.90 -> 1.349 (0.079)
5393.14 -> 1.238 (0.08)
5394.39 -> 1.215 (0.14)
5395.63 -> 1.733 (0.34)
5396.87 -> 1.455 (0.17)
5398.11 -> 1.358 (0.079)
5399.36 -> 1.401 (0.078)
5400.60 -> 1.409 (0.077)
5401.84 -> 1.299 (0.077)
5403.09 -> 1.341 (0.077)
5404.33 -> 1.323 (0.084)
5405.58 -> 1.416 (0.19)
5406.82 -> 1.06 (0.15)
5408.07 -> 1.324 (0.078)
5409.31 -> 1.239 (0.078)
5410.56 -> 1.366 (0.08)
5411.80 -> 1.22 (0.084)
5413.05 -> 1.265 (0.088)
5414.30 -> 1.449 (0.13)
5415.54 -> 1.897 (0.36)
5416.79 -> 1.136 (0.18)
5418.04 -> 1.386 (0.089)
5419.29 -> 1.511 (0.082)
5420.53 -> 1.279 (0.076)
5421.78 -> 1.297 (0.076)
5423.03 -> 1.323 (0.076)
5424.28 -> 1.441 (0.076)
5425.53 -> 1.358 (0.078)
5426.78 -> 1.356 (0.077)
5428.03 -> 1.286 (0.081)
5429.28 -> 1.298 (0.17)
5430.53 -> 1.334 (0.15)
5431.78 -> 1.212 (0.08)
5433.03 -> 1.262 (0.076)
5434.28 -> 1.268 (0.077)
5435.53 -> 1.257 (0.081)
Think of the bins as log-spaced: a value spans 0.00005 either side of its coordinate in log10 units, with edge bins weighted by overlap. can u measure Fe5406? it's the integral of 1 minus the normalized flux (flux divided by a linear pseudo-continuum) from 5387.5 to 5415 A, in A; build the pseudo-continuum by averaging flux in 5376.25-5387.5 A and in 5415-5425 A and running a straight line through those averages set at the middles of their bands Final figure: 0.7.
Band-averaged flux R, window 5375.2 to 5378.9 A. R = 1.34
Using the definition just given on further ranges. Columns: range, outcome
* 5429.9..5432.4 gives 1.27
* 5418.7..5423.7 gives 1.35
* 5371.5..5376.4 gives 1.31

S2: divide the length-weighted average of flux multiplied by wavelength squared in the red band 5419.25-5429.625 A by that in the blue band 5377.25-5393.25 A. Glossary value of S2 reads 1.0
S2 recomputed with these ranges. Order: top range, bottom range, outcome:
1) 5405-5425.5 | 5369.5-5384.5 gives 1.02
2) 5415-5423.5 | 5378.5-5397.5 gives 1.03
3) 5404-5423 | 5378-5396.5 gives 1.00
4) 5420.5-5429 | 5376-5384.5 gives 1.00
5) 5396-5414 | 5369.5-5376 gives 1.03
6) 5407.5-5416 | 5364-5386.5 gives 1.06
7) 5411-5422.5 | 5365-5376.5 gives 1.10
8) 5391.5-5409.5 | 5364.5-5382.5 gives 1.05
